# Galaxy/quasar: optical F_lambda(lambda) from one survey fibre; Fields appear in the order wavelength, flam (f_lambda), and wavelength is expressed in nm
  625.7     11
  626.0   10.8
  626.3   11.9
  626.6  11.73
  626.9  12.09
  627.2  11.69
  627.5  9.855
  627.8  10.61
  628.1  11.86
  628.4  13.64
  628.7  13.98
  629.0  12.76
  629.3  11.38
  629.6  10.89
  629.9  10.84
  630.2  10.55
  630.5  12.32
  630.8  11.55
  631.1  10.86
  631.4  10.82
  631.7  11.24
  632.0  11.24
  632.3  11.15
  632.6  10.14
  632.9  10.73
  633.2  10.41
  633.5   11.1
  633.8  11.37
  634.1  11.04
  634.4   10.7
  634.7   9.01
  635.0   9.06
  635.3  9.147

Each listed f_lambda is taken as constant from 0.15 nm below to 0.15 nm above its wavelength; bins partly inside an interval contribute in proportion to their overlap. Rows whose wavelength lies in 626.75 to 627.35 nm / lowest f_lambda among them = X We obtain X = 11.69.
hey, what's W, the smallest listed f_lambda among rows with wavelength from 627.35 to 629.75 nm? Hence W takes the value 9.855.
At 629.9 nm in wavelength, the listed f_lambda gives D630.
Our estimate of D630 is 10.84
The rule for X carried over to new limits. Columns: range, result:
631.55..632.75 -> 10.14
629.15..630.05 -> 10.84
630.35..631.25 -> 10.86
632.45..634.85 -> 9.01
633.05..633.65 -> 10.41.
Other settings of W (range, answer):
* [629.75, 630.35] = 10.55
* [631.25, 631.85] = 10.82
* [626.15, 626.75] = 11.73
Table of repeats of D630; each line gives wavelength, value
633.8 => 11.37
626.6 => 11.73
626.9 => 12.09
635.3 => 9.147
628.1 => 11.86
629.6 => 10.89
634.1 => 11.04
